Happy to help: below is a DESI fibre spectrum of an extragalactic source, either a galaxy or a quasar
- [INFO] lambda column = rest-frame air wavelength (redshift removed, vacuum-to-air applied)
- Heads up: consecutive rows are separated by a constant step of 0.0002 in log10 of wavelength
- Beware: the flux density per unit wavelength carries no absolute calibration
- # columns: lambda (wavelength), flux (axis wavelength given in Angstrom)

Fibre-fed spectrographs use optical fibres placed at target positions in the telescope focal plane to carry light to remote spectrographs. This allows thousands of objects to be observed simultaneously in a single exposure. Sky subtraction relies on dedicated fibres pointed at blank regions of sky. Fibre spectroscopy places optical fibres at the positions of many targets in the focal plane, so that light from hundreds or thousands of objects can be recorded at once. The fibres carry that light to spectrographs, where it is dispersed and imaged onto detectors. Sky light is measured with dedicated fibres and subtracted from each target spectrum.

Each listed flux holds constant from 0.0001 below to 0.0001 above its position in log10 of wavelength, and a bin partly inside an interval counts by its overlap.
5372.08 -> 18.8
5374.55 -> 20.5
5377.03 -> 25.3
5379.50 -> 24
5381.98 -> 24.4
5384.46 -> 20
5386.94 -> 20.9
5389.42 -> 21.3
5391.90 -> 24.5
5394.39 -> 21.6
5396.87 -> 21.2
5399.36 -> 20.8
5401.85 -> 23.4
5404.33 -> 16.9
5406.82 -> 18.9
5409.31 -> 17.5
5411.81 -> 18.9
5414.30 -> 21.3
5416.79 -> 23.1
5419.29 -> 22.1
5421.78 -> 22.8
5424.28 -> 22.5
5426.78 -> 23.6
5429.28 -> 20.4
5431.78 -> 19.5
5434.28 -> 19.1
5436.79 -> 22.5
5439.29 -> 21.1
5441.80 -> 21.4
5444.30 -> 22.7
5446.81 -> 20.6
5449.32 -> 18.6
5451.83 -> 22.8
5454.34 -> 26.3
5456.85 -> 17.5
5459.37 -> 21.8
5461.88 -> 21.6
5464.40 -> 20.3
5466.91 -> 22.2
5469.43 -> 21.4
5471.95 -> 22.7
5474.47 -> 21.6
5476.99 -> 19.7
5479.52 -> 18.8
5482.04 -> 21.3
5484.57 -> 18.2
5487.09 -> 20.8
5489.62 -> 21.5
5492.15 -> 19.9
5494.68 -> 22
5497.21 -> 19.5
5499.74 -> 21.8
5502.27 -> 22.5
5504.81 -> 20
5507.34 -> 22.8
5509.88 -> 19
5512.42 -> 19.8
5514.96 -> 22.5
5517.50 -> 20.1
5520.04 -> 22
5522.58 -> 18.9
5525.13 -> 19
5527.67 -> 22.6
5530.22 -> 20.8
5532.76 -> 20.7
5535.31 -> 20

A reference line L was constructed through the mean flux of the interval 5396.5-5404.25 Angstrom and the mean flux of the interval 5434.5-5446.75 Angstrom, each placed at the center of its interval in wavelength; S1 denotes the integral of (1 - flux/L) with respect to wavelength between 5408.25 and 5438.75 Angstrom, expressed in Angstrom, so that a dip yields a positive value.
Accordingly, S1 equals 0.4 Angstrom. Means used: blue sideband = 21.1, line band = 21.1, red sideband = 21.6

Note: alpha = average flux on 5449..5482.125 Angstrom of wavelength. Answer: 21.3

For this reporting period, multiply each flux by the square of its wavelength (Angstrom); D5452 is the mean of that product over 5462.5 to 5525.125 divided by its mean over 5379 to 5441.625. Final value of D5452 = 1.0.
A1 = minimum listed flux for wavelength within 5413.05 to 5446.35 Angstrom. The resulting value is 19.1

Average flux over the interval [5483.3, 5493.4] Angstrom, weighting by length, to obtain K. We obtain 20.1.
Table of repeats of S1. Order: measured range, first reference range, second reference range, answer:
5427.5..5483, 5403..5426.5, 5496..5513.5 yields -1.2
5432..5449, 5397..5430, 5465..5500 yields -0.1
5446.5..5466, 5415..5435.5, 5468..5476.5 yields 0.4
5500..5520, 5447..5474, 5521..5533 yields -0.4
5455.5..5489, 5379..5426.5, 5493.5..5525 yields 0.6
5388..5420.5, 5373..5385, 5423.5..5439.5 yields 1.8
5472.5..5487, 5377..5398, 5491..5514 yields 0.7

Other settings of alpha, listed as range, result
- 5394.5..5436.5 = 20.8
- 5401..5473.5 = 21.1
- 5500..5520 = 21.1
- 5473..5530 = 20.7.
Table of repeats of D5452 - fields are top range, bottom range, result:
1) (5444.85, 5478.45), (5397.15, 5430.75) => 1.04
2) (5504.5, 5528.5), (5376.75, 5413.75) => 1.02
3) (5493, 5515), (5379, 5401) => 0.99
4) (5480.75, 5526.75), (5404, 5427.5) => 1.02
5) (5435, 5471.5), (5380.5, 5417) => 1.05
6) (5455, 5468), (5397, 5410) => 1.08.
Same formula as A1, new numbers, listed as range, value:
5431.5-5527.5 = 17.5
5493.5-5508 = 19.5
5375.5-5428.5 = 16.9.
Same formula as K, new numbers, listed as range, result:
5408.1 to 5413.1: 18.2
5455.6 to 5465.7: 20.3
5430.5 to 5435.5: 19.3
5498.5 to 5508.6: 21.8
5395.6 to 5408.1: 20.2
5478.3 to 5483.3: 20.1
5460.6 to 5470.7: 21.4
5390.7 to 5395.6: 23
